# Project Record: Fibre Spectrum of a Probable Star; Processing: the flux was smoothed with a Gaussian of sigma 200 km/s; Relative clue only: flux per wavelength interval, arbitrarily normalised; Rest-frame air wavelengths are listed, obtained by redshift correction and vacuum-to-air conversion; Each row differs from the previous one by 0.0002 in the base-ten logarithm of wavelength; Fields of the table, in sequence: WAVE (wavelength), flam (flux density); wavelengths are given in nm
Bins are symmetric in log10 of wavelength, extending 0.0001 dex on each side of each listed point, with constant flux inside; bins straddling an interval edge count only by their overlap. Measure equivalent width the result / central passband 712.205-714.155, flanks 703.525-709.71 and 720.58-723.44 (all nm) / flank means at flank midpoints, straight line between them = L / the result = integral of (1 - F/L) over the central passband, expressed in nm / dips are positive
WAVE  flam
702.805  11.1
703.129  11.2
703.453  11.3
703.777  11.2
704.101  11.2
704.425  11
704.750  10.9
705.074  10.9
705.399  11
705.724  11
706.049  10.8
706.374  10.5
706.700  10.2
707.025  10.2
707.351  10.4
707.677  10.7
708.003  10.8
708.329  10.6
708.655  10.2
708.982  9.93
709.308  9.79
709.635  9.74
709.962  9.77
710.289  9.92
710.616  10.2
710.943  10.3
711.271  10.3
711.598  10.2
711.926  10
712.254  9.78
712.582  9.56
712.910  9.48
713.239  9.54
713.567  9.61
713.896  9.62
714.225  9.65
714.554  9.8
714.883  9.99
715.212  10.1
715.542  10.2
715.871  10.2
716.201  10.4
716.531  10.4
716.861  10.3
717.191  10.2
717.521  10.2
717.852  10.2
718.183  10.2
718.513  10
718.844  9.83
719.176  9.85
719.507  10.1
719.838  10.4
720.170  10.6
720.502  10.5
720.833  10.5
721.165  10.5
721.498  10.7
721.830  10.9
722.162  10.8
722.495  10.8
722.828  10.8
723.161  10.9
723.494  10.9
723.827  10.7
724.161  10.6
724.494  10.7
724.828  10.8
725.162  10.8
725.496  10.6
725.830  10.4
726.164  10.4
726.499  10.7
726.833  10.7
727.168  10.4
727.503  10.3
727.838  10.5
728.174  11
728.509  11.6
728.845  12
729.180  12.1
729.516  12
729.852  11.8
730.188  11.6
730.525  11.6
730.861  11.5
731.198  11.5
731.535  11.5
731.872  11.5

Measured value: 0.20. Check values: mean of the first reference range 10.6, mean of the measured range 9.59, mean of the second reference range 10.7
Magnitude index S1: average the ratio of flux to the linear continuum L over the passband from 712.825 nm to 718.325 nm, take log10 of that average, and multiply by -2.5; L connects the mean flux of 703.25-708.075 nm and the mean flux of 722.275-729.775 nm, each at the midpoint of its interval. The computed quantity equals 0.09 mag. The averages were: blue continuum 10.8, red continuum 10.9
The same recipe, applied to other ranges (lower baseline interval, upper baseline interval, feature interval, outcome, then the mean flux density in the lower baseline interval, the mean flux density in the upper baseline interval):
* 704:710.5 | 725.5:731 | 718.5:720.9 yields 0.066 mag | 10.5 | 11.1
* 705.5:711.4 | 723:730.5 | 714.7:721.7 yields 0.043 mag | 10.3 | 11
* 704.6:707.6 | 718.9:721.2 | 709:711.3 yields 0.061 mag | 10.7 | 10.3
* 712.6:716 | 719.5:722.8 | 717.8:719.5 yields 0.033 mag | 9.8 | 10.6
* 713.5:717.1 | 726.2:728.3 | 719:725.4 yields -0.028 mag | 10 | 10.6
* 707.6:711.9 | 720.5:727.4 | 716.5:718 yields 0.020 mag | 10.2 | 10.7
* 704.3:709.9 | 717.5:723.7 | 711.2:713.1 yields 0.066 mag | 10.5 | 10.5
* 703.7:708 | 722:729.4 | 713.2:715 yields 0.116 mag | 10.8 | 10.8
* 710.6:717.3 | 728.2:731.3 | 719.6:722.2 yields 0.016 mag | 9.99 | 11.7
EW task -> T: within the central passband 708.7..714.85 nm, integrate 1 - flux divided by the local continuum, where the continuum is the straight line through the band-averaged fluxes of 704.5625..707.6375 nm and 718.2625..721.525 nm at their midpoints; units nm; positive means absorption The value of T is 0.38 nm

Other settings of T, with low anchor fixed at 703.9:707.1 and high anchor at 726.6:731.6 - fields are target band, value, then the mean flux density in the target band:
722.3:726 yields 0.16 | 10.7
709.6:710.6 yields 0.09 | 9.88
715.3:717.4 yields 0.15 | 10.3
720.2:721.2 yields 0.06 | 10.5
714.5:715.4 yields 0.08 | 9.99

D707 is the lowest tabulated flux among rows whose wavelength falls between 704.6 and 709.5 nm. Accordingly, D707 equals 9.79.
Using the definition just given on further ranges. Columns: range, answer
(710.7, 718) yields 9.48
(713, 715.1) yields 9.54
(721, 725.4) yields 10.5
